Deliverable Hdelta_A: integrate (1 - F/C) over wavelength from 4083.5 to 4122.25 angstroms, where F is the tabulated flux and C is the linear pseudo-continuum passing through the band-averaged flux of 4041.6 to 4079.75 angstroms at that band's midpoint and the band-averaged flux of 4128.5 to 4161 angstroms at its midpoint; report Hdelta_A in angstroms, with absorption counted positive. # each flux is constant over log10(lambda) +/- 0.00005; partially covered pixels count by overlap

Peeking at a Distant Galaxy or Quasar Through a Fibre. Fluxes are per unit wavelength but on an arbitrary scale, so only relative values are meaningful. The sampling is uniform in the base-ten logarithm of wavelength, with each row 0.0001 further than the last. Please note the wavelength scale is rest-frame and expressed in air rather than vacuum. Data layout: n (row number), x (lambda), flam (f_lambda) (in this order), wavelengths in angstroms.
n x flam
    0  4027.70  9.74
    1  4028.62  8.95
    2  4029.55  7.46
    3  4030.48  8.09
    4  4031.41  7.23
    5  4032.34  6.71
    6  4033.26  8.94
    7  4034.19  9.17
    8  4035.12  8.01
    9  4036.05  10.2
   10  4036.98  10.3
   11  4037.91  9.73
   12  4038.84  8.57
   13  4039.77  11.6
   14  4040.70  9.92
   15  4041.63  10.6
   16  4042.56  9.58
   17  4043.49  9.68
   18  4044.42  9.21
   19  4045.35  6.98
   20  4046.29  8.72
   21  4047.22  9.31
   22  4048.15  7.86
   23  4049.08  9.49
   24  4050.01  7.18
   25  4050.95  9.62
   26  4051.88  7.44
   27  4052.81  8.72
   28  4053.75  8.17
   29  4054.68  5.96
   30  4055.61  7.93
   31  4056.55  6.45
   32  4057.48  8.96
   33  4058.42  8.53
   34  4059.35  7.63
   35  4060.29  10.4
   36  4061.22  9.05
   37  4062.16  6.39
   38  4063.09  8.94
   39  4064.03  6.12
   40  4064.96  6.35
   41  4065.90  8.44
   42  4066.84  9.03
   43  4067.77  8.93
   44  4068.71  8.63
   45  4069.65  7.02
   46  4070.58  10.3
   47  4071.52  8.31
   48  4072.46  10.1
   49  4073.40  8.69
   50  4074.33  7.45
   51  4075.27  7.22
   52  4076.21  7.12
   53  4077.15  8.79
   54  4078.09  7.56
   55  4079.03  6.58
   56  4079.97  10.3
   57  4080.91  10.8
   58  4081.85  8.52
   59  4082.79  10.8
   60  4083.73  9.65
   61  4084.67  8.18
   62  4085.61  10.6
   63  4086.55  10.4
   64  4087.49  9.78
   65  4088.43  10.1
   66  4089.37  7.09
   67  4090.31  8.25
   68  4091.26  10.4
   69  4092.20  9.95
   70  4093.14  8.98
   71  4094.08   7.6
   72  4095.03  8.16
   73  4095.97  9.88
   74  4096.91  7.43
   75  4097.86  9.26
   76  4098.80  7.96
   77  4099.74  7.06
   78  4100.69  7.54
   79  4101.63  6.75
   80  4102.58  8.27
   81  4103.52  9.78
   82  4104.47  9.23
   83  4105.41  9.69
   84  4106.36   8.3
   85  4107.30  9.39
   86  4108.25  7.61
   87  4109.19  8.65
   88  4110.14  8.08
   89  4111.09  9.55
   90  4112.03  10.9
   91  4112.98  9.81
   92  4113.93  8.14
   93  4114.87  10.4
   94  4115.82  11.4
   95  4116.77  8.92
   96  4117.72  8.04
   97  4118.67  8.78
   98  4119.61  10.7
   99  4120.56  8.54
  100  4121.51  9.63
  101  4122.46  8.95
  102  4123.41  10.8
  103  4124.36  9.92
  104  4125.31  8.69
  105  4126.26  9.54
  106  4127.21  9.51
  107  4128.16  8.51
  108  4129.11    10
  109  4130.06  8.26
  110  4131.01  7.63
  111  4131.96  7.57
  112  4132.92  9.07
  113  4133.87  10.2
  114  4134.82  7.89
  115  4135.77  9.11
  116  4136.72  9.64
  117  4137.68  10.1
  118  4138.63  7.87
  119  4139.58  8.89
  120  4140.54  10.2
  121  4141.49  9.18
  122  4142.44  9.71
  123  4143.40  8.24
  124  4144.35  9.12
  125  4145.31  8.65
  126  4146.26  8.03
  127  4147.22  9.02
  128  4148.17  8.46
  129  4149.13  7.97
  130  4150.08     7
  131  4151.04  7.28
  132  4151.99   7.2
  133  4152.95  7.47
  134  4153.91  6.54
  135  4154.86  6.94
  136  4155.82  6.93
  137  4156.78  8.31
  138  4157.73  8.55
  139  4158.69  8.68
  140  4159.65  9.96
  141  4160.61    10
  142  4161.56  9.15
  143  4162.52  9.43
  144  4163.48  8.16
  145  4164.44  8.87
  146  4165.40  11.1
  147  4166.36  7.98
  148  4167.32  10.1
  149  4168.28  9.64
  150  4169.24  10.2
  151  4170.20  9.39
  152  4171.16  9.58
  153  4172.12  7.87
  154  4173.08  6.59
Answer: -2.8 angstroms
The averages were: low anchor 8.26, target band 8.99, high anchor 8.51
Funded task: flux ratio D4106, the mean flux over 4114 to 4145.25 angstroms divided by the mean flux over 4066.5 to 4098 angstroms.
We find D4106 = 1.04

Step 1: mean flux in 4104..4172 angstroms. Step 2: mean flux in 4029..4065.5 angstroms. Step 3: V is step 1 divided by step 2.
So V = 1.05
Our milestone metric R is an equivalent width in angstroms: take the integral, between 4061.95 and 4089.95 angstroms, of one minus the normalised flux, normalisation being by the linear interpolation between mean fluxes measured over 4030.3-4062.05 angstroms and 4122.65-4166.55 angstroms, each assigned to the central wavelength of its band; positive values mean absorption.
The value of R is 0.2 angstroms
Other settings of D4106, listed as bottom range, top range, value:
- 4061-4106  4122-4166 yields 1.02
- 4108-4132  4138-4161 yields 0.91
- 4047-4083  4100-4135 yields 1.09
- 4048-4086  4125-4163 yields 1.03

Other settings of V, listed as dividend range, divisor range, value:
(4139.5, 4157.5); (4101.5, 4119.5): 0.89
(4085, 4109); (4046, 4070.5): 1.08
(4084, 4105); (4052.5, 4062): 1.08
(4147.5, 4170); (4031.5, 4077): 1.00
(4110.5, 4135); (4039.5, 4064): 1.09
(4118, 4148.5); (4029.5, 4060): 1.05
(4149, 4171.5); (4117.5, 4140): 0.95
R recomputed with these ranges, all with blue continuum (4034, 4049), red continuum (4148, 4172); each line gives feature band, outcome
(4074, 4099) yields 0.54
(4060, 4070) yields 1.20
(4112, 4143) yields -1.64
